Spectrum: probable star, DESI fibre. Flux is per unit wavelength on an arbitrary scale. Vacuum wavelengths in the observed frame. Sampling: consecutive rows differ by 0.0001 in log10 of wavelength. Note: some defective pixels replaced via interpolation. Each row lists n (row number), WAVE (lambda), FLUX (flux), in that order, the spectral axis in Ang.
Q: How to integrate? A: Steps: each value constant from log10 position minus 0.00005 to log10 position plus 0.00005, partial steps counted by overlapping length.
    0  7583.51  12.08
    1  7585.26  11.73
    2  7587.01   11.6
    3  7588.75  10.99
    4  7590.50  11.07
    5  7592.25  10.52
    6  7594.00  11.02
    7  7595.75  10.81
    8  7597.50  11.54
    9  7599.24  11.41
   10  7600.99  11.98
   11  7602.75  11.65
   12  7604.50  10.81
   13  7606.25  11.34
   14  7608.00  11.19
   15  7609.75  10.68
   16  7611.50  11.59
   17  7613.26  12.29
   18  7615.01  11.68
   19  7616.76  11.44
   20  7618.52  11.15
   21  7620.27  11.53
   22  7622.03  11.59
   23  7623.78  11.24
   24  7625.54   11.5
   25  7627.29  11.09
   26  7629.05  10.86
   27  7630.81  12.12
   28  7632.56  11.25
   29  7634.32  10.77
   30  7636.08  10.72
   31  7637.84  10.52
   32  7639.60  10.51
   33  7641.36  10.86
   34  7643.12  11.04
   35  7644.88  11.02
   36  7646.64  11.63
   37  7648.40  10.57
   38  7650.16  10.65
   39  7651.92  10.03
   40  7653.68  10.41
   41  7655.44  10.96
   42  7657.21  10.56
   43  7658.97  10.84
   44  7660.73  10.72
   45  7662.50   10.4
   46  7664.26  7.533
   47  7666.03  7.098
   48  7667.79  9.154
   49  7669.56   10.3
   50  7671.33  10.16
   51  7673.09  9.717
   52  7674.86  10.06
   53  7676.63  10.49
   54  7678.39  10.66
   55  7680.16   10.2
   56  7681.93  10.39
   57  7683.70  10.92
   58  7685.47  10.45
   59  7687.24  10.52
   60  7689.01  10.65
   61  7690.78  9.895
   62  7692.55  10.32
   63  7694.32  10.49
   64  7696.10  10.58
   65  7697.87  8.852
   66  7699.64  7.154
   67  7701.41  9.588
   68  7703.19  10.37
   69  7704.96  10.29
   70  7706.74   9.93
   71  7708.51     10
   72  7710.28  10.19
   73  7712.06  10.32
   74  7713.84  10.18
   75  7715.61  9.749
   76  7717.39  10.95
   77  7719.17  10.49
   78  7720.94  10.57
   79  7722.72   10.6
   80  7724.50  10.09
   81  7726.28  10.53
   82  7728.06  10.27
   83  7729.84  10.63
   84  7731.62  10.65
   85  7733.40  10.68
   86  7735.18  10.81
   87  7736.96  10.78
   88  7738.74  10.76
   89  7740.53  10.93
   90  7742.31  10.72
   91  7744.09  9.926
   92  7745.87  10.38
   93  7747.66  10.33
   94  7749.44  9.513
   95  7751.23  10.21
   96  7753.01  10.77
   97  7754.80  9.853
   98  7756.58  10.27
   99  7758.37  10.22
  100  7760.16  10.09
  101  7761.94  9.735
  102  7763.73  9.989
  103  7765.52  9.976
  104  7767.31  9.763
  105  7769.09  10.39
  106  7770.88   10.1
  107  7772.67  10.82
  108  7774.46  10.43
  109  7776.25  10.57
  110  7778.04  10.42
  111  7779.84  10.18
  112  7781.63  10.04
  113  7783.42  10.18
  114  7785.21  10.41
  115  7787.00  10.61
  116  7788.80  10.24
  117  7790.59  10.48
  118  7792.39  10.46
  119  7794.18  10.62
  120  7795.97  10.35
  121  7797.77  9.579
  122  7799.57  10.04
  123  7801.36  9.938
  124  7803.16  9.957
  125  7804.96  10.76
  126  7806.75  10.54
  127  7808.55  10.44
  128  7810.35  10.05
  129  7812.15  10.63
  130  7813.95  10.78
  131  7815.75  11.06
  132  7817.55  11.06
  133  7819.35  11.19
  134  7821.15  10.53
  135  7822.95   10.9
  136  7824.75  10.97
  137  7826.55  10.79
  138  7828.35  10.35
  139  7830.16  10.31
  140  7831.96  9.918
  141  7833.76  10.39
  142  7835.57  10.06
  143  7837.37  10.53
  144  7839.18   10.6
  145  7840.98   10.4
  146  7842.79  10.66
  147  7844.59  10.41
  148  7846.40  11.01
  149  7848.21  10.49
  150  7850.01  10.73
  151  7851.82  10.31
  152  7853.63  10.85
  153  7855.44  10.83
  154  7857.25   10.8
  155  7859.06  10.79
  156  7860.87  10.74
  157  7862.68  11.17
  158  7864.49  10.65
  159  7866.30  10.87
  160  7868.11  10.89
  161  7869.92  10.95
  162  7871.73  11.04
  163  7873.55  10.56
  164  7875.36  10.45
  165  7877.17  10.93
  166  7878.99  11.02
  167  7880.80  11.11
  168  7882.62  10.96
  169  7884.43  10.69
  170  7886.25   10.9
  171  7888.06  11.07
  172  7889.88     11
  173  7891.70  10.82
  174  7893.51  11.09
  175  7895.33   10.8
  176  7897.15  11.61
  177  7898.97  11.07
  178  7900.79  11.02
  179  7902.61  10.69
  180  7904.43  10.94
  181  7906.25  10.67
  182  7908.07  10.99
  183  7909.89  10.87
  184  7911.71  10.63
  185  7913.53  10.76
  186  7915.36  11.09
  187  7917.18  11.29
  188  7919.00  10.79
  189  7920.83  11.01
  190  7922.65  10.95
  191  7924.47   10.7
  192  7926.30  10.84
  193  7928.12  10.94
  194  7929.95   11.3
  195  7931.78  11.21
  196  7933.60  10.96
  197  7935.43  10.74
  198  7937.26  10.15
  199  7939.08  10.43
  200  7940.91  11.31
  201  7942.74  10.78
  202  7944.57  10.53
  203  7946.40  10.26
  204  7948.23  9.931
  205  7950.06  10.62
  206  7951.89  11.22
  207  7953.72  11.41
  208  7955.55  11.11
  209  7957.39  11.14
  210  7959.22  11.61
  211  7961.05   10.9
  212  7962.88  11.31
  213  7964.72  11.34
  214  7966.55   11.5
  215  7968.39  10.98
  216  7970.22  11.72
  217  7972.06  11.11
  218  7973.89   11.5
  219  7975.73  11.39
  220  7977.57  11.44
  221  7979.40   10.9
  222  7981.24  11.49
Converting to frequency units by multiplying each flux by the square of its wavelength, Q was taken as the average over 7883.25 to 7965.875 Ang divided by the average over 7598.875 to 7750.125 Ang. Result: 1.11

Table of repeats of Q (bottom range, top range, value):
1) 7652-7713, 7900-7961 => 1.16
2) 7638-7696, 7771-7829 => 1.05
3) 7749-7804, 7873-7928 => 1.10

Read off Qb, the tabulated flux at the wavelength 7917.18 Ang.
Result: 11.29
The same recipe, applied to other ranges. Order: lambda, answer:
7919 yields 10.79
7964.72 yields 11.34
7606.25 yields 11.34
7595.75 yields 10.81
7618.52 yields 11.15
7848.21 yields 10.49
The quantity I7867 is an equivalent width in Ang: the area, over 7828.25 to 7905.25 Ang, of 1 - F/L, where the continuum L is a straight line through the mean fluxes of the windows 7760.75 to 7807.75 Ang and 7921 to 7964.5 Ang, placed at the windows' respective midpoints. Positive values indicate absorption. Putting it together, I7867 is -1.2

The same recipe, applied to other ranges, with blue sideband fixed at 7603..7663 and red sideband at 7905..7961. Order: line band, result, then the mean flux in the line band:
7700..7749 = 2.9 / 10.4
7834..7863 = 0.8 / 10.6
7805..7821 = 0.3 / 10.7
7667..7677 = 1.0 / 9.95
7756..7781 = 1.7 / 10.2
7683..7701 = 1.7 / 9.96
